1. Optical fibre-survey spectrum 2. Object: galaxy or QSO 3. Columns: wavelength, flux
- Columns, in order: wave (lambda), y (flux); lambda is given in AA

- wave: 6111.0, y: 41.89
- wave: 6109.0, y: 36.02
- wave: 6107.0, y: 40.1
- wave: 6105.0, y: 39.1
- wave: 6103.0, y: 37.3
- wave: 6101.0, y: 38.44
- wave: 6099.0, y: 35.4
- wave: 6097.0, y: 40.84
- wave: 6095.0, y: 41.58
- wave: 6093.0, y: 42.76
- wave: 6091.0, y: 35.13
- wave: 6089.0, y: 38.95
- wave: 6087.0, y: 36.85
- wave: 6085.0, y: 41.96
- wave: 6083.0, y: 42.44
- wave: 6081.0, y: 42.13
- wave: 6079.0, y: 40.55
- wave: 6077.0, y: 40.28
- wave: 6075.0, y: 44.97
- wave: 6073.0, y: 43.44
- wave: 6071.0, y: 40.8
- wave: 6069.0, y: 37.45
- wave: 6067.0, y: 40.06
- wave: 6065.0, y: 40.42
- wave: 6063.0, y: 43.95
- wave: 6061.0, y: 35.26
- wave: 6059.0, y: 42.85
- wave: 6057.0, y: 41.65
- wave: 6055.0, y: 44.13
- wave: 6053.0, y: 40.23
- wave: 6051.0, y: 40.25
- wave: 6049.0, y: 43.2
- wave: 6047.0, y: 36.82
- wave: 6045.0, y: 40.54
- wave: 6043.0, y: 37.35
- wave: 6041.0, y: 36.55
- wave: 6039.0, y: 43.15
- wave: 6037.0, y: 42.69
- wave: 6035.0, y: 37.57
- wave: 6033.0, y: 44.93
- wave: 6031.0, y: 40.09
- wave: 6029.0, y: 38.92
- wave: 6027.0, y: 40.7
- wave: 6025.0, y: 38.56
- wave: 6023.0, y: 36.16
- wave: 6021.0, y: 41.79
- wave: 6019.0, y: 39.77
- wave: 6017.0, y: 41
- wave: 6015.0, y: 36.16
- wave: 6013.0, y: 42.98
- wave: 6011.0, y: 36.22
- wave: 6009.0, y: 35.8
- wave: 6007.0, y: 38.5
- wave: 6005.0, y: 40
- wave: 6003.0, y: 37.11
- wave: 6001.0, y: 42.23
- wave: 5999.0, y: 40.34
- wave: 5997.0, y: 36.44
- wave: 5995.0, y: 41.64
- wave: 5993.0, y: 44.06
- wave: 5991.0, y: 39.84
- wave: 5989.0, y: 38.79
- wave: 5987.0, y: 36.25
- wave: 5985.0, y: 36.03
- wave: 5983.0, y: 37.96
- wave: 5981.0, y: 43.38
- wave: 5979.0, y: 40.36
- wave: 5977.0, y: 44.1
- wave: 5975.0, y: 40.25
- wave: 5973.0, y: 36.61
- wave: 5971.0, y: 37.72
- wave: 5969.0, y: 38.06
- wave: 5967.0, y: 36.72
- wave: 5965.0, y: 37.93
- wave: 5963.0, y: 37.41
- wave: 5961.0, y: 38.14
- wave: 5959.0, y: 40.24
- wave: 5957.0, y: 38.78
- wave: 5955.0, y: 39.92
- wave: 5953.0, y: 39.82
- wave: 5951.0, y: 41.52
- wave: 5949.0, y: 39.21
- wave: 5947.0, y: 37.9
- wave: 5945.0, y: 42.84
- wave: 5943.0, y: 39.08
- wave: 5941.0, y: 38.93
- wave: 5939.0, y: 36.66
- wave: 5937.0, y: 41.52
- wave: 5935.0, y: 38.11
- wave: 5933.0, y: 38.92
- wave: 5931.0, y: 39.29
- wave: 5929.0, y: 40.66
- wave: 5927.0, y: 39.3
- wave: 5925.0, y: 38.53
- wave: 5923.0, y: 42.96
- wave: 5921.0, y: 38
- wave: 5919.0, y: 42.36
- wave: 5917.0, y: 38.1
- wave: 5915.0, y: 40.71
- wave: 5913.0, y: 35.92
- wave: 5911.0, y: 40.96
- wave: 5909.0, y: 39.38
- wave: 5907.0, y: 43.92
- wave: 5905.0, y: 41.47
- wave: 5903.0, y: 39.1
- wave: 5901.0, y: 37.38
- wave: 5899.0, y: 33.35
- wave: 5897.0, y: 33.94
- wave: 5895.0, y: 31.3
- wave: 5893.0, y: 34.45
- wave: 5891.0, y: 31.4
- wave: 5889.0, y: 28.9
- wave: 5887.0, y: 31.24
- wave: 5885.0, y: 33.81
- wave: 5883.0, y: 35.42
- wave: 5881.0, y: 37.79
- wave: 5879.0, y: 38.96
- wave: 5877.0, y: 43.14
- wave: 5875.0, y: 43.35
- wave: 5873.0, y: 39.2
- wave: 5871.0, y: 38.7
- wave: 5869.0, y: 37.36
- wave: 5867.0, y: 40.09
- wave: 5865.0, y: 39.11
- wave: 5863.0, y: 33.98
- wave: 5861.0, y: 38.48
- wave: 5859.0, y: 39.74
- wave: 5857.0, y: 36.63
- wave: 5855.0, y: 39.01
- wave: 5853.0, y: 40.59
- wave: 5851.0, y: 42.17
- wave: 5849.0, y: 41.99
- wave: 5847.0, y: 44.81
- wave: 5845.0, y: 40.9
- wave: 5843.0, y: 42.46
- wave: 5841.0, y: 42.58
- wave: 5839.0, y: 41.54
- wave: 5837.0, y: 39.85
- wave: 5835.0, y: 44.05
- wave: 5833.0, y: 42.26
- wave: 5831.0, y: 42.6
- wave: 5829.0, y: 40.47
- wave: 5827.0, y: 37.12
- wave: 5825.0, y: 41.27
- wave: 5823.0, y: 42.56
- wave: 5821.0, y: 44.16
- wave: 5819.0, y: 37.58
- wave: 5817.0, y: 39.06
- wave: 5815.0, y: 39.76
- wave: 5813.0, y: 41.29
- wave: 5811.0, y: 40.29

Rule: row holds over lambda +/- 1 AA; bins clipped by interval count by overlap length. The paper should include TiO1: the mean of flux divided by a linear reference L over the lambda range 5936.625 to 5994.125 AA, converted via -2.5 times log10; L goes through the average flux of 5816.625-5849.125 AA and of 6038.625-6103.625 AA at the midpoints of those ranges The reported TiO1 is 0.04 mag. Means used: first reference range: 41.5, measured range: 39.3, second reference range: 40.2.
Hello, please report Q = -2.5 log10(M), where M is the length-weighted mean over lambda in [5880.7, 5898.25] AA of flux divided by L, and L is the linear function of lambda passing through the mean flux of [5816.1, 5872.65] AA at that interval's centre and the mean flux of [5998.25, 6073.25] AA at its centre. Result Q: 0.22 mag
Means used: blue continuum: 40.4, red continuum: 40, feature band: 33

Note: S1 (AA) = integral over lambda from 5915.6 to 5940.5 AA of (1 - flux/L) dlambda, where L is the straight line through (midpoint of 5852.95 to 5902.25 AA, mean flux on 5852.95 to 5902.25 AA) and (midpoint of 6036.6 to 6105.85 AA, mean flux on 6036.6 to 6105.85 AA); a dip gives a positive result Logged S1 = -1.3 AA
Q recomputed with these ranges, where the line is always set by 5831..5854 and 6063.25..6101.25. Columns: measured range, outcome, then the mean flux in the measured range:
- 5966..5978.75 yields 0.06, 39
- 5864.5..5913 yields 0.13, 37.2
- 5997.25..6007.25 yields 0.04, 39.5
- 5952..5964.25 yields 0.06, 39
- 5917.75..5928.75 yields 0.04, 40.2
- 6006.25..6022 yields 0.05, 39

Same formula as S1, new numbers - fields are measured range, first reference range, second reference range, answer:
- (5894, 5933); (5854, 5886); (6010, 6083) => 0.1 AA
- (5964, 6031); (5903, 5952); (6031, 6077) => 2.0 AA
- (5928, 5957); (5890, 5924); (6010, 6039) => -0.8 AA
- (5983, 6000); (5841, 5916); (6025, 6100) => 0.2 AA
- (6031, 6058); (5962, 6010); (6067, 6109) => -0.8 AA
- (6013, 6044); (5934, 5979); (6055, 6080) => 0.5 AA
